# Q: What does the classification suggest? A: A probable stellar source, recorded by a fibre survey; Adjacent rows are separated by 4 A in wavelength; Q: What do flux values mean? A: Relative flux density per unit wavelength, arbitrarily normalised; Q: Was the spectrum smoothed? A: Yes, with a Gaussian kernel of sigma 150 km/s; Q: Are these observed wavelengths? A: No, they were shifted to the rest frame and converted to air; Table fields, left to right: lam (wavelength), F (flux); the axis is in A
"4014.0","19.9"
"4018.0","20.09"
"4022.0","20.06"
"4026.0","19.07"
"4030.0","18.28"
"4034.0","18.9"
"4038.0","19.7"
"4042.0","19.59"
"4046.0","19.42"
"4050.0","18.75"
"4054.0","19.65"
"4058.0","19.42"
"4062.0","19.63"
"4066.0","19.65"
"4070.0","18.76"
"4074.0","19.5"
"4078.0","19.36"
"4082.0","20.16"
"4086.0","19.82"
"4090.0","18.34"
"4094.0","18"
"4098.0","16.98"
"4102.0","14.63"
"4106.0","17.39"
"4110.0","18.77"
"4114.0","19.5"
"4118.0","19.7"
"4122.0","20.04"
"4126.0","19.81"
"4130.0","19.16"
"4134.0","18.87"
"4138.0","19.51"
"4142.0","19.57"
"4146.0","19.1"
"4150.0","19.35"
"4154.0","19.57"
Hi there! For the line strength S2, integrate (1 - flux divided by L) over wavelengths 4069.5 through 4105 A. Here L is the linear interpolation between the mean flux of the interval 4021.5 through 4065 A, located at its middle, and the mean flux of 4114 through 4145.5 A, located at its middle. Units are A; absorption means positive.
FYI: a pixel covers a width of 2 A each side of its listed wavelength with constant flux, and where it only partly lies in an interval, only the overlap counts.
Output 1.9 A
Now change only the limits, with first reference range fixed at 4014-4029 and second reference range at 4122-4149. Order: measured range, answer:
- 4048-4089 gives 0.23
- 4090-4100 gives 0.94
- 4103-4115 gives 0.81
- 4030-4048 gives 0.32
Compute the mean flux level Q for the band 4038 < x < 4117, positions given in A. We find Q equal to 18.8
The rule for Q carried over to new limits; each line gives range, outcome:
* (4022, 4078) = 19.3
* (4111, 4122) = 19.6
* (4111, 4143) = 19.5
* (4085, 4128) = 18.4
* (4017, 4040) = 19.3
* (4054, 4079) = 19.4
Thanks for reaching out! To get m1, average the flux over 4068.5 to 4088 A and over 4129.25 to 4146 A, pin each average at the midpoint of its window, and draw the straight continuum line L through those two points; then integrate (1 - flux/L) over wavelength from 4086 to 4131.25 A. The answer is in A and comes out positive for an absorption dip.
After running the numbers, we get 2.2 A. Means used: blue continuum 19.5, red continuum 19.3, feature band 18.4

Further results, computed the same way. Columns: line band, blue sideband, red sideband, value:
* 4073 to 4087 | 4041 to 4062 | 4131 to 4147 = -0.3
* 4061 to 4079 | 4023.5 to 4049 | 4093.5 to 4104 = -1.8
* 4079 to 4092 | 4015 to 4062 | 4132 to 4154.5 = -0.1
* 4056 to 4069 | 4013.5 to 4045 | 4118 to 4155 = 0.0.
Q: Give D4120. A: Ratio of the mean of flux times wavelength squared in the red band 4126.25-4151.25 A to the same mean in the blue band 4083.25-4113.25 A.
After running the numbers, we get 1.1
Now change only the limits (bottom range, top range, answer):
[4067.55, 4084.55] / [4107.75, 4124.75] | 1.02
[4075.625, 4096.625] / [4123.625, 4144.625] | 1.04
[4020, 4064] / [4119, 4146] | 1.05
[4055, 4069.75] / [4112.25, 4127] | 1.04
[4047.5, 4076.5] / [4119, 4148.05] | 1.04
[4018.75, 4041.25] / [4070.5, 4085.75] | 1.04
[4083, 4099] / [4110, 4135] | 1.07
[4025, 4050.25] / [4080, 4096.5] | 1.02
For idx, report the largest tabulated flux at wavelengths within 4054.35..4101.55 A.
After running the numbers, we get 20.16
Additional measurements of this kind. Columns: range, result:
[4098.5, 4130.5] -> 20.04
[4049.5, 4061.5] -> 19.65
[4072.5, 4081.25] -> 19.5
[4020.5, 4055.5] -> 20.06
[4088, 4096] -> 18.34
